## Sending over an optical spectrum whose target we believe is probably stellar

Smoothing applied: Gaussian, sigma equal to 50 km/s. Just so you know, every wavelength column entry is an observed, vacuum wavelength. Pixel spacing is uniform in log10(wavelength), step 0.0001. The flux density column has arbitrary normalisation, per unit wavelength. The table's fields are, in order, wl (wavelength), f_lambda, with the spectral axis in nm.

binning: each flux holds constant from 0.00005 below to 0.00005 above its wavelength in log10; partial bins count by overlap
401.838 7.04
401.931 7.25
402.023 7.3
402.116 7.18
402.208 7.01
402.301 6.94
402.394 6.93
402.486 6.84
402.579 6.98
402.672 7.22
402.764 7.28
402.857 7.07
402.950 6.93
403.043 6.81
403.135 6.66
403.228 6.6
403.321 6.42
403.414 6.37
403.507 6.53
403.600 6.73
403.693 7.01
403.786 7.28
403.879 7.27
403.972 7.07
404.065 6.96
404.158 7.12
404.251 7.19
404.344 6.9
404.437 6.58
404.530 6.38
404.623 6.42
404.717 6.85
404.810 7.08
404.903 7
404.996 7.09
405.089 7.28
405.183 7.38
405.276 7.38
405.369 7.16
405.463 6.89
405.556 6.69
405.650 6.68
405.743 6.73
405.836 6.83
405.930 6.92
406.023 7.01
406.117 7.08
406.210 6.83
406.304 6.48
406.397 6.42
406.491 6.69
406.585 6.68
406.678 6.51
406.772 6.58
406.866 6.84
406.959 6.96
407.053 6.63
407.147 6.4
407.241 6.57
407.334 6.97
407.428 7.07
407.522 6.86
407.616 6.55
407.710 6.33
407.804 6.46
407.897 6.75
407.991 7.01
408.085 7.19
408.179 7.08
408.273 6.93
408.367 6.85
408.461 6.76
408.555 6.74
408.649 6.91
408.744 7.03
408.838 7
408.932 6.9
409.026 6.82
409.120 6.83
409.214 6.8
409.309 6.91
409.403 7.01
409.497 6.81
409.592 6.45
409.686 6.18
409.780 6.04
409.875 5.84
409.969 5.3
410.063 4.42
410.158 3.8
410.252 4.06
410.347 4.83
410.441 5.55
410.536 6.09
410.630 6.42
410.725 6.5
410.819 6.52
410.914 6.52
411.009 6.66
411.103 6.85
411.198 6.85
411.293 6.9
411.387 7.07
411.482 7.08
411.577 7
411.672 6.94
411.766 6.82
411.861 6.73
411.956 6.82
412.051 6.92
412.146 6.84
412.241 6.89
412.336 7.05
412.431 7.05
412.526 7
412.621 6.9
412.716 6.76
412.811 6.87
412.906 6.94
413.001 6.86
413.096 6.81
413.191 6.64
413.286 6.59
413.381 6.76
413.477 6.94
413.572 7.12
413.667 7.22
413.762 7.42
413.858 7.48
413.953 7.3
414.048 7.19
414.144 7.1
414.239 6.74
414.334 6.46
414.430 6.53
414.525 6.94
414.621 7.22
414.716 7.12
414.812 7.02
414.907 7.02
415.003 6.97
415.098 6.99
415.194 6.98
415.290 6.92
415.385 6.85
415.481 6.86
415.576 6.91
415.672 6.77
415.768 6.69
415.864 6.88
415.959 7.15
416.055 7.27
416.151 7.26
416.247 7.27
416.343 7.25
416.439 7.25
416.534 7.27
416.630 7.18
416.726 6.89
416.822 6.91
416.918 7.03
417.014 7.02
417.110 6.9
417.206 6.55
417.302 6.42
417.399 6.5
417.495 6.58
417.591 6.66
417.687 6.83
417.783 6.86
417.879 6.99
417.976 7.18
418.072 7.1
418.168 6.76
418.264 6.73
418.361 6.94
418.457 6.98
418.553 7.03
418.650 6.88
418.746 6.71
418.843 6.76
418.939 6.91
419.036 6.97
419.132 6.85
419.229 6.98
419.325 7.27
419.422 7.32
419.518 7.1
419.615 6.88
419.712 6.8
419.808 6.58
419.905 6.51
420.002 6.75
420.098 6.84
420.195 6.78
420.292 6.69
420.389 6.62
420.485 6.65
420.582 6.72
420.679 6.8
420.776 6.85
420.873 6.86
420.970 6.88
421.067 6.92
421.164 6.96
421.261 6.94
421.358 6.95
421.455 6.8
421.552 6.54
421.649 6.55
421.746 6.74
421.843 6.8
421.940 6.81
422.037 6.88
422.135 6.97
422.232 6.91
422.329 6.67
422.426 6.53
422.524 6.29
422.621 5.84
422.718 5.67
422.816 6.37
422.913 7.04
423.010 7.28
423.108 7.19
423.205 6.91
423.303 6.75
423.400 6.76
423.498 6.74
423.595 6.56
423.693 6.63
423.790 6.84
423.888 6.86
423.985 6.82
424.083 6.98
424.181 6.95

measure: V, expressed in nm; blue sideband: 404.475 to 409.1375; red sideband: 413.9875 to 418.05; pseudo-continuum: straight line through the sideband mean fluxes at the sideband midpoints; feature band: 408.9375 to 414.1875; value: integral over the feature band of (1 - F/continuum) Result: 0.23 nm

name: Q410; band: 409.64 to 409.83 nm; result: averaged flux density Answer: 6.1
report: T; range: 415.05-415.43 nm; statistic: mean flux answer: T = 6.94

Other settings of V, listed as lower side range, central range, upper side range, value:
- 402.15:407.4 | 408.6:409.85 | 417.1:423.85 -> 0.020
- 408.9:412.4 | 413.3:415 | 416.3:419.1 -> -0.099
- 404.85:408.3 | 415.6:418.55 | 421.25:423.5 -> -0.083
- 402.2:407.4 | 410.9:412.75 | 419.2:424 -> -0.019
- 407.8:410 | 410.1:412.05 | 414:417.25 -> 0.141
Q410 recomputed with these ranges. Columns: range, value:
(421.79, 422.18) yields 6.86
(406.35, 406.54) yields 6.55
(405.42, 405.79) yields 6.76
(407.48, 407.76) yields 6.56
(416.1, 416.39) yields 7.25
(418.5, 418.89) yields 6.84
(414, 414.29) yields 7.01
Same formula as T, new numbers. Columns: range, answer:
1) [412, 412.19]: 6.87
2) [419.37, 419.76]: 7.02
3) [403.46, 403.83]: 6.88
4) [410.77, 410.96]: 6.53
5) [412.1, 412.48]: 6.95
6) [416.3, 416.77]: 7.18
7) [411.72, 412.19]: 6.82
